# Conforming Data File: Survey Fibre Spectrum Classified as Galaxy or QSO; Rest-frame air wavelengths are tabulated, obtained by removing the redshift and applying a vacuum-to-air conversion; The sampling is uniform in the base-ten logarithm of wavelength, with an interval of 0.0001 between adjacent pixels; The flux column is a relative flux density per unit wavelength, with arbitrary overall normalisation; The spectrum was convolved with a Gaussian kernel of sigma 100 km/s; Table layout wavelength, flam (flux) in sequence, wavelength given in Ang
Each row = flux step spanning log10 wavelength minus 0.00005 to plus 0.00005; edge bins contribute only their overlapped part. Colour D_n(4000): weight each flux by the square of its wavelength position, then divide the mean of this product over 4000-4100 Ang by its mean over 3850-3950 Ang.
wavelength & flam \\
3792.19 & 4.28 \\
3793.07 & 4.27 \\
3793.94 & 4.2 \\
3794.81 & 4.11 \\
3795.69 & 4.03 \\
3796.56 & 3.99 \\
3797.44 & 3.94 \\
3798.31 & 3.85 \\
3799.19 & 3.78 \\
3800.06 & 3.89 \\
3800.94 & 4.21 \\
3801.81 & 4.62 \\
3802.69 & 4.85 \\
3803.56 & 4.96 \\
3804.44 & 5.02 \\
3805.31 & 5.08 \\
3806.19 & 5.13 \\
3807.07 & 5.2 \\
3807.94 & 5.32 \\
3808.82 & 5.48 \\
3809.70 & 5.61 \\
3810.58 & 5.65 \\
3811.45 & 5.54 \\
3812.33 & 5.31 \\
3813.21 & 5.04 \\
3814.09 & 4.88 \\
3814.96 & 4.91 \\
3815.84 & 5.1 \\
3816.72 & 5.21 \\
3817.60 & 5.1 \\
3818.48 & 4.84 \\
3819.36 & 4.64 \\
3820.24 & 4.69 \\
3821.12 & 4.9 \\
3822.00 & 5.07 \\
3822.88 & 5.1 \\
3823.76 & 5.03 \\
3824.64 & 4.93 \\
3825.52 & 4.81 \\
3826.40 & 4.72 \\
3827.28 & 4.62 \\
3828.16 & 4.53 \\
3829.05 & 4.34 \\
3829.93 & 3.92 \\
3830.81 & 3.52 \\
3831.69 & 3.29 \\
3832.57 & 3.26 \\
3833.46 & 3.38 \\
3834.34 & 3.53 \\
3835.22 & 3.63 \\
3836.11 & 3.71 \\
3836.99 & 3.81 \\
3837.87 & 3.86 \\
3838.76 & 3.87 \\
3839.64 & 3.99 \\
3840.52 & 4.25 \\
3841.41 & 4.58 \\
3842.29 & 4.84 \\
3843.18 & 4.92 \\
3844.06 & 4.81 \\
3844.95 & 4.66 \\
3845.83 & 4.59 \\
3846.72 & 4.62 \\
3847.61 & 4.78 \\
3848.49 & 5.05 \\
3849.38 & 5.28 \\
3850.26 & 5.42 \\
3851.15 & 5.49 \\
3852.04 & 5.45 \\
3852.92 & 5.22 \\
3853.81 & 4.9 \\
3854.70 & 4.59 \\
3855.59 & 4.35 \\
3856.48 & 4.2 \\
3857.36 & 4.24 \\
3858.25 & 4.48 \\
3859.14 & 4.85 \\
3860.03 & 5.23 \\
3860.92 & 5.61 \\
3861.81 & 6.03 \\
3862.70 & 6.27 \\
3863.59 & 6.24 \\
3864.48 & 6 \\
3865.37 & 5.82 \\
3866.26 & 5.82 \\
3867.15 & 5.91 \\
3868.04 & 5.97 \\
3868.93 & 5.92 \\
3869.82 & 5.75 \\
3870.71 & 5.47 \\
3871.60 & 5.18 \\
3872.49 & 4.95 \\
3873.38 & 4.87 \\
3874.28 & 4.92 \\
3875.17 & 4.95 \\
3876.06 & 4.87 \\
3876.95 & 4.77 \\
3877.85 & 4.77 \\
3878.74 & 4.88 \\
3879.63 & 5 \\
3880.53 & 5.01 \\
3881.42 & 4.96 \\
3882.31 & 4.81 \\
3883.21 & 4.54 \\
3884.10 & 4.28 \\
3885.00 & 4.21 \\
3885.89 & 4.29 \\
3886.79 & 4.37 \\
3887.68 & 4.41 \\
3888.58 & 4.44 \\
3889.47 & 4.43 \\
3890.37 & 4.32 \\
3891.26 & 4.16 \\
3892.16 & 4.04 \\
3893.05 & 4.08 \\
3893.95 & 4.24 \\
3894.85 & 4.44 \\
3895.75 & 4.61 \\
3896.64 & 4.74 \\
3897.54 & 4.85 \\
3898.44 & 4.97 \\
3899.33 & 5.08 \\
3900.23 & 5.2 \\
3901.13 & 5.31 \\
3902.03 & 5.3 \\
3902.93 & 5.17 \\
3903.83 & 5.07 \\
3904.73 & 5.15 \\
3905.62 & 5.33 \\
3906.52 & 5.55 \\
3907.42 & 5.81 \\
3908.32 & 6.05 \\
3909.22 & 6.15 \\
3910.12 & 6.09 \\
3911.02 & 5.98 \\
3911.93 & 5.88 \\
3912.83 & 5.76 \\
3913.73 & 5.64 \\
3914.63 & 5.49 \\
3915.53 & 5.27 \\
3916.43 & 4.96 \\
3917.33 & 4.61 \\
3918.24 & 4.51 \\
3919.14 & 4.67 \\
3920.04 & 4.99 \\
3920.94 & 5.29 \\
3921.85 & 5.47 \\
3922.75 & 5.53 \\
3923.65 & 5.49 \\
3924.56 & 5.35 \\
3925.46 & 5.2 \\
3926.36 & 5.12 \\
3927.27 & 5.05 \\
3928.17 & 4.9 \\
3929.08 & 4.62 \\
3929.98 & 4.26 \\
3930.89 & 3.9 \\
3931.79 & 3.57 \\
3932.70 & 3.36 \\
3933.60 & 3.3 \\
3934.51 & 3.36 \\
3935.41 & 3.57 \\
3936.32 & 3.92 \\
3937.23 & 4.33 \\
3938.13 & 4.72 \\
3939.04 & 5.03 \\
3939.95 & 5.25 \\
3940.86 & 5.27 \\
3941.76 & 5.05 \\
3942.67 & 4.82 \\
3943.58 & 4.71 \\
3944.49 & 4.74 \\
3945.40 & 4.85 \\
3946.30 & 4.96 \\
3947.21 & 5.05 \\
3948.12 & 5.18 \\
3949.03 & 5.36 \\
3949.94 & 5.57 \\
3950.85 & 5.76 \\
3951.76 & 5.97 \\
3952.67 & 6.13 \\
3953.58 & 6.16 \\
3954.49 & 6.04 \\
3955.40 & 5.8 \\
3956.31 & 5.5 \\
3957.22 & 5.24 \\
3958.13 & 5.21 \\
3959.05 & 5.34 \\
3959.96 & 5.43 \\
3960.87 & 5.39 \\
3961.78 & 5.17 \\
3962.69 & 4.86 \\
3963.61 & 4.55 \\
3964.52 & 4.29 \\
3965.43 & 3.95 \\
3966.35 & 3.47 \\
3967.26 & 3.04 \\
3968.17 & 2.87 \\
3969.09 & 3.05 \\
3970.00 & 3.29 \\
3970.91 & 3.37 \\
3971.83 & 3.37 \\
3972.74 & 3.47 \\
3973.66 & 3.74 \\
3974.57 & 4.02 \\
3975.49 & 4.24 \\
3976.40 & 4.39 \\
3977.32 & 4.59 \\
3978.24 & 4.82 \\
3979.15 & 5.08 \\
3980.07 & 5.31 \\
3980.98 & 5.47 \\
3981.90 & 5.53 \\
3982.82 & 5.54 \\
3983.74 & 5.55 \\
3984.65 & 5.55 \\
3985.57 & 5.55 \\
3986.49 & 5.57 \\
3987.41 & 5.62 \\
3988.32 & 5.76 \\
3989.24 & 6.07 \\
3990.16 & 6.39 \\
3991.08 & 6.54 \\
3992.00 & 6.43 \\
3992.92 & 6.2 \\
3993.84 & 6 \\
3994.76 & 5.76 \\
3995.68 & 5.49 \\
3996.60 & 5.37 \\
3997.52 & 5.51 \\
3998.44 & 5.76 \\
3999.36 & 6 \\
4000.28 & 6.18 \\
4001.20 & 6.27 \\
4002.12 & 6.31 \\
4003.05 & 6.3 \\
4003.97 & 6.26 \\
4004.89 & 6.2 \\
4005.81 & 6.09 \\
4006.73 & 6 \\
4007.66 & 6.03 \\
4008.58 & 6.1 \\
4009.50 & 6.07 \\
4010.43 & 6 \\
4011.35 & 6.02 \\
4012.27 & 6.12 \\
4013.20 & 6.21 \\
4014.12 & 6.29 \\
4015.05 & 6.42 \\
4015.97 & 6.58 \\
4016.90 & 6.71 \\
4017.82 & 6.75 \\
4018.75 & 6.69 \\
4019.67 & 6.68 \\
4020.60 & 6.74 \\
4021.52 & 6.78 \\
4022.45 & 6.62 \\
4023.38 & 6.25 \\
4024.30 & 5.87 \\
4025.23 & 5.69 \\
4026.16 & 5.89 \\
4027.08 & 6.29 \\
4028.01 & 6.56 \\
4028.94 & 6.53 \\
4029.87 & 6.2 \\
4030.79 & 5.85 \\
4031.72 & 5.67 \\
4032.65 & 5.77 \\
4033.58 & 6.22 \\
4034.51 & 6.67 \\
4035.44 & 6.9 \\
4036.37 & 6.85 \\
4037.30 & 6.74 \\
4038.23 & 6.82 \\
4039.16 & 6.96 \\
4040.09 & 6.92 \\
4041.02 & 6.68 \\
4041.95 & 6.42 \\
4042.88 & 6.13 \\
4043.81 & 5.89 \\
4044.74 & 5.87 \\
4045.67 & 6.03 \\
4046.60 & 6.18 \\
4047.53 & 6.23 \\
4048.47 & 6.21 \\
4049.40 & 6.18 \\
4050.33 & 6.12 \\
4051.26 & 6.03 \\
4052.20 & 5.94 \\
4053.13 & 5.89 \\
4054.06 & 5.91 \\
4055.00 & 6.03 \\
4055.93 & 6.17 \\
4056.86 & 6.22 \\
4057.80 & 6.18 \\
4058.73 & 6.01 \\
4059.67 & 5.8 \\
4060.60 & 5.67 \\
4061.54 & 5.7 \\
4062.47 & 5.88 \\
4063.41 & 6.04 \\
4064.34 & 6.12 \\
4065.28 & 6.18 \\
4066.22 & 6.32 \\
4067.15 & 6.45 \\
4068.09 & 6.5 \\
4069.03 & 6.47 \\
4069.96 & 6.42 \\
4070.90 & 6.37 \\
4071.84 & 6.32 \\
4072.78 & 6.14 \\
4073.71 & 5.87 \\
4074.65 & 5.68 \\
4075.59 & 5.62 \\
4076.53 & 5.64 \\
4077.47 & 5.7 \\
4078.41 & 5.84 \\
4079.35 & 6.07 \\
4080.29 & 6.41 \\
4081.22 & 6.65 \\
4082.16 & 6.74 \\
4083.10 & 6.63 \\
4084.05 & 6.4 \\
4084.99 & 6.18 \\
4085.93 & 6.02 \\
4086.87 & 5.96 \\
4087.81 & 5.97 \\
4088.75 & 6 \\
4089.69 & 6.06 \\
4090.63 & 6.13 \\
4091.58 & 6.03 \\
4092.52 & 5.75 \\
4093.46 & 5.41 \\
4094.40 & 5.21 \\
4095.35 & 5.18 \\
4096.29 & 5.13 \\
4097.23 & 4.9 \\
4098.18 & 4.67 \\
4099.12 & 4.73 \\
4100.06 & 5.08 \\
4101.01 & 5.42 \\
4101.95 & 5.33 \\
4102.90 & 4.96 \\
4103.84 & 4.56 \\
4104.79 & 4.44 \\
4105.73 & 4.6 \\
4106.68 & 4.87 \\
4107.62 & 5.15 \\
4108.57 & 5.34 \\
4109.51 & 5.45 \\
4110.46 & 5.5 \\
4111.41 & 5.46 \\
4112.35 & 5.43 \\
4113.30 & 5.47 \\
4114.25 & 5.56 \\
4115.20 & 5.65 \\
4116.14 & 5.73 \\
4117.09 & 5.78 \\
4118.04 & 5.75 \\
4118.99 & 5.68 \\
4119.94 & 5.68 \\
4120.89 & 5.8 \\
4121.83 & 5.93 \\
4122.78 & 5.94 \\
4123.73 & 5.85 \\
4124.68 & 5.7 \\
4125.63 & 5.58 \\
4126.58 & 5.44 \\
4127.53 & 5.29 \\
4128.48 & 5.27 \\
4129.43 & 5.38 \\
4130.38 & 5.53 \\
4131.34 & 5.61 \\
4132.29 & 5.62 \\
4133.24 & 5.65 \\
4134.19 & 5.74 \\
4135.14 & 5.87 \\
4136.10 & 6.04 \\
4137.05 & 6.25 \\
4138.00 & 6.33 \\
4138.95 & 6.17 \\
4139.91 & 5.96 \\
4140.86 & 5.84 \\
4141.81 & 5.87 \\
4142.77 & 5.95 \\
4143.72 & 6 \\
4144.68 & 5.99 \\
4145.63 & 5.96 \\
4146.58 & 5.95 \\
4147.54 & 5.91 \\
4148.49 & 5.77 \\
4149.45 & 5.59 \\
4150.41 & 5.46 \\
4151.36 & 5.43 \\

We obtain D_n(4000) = 1.33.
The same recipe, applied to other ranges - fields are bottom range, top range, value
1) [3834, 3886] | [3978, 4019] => 1.30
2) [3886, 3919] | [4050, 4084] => 1.32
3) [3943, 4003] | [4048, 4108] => 1.19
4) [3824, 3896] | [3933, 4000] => 1.12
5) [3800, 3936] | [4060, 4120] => 1.31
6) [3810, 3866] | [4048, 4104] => 1.40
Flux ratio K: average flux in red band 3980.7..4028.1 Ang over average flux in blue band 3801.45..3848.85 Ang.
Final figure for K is 1.31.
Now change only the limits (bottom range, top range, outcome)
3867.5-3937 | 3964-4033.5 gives 1.14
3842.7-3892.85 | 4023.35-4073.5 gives 1.25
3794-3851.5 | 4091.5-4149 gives 1.21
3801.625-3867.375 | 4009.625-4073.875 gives 1.30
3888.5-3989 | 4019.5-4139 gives 1.21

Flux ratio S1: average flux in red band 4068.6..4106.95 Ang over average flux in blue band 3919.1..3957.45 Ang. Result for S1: 1.2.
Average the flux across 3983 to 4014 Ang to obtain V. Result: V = 5.98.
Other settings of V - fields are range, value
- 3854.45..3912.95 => 5.07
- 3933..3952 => 4.78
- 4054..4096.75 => 6.03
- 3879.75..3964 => 4.97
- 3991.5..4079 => 6.18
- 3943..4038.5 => 5.58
